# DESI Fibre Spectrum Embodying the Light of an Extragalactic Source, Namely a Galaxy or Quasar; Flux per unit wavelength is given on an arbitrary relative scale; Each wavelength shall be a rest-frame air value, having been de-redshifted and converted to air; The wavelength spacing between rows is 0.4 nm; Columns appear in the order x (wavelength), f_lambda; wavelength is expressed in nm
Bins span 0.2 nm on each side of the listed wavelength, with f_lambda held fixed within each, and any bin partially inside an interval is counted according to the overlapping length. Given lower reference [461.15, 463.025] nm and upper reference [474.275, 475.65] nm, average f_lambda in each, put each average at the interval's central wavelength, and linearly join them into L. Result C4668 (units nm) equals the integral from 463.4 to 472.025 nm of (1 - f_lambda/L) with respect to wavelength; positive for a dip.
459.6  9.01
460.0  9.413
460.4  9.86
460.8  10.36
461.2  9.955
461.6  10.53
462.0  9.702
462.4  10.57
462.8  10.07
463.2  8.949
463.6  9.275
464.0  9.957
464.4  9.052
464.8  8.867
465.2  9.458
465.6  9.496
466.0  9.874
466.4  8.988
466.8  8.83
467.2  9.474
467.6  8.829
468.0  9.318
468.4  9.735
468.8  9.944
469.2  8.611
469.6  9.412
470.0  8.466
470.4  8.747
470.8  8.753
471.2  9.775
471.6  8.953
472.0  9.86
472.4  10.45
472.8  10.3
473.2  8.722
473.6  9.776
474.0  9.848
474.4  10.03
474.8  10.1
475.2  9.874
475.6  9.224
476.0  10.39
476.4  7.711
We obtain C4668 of 0.68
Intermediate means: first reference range 10.2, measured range 9.25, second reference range 9.86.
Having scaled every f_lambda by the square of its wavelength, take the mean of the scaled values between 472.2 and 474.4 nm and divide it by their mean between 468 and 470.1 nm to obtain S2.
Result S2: 1.1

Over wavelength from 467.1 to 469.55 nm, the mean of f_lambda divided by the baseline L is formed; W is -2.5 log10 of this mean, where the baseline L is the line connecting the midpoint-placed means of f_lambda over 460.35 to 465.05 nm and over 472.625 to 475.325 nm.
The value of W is 0.05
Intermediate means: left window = 9.76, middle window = 9.32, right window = 9.8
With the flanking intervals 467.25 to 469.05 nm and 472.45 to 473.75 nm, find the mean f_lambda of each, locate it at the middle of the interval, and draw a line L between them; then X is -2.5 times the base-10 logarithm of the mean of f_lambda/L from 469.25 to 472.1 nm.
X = 0.056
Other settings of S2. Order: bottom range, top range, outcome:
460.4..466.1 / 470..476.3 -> 1.03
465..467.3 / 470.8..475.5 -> 1.07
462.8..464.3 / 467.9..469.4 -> 1.02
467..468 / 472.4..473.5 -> 1.08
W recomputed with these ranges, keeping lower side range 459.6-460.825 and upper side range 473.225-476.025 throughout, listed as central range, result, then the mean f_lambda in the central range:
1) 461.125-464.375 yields -0.016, 9.83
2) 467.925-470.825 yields 0.070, 9.14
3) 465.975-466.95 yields 0.067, 9.14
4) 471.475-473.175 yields -0.005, 9.81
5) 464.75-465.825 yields 0.042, 9.34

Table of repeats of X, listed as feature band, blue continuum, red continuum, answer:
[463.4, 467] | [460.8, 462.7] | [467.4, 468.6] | 0.04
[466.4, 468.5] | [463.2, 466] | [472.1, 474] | 0.04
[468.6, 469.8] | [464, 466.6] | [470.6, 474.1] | 0.02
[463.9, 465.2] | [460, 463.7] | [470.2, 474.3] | 0.06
